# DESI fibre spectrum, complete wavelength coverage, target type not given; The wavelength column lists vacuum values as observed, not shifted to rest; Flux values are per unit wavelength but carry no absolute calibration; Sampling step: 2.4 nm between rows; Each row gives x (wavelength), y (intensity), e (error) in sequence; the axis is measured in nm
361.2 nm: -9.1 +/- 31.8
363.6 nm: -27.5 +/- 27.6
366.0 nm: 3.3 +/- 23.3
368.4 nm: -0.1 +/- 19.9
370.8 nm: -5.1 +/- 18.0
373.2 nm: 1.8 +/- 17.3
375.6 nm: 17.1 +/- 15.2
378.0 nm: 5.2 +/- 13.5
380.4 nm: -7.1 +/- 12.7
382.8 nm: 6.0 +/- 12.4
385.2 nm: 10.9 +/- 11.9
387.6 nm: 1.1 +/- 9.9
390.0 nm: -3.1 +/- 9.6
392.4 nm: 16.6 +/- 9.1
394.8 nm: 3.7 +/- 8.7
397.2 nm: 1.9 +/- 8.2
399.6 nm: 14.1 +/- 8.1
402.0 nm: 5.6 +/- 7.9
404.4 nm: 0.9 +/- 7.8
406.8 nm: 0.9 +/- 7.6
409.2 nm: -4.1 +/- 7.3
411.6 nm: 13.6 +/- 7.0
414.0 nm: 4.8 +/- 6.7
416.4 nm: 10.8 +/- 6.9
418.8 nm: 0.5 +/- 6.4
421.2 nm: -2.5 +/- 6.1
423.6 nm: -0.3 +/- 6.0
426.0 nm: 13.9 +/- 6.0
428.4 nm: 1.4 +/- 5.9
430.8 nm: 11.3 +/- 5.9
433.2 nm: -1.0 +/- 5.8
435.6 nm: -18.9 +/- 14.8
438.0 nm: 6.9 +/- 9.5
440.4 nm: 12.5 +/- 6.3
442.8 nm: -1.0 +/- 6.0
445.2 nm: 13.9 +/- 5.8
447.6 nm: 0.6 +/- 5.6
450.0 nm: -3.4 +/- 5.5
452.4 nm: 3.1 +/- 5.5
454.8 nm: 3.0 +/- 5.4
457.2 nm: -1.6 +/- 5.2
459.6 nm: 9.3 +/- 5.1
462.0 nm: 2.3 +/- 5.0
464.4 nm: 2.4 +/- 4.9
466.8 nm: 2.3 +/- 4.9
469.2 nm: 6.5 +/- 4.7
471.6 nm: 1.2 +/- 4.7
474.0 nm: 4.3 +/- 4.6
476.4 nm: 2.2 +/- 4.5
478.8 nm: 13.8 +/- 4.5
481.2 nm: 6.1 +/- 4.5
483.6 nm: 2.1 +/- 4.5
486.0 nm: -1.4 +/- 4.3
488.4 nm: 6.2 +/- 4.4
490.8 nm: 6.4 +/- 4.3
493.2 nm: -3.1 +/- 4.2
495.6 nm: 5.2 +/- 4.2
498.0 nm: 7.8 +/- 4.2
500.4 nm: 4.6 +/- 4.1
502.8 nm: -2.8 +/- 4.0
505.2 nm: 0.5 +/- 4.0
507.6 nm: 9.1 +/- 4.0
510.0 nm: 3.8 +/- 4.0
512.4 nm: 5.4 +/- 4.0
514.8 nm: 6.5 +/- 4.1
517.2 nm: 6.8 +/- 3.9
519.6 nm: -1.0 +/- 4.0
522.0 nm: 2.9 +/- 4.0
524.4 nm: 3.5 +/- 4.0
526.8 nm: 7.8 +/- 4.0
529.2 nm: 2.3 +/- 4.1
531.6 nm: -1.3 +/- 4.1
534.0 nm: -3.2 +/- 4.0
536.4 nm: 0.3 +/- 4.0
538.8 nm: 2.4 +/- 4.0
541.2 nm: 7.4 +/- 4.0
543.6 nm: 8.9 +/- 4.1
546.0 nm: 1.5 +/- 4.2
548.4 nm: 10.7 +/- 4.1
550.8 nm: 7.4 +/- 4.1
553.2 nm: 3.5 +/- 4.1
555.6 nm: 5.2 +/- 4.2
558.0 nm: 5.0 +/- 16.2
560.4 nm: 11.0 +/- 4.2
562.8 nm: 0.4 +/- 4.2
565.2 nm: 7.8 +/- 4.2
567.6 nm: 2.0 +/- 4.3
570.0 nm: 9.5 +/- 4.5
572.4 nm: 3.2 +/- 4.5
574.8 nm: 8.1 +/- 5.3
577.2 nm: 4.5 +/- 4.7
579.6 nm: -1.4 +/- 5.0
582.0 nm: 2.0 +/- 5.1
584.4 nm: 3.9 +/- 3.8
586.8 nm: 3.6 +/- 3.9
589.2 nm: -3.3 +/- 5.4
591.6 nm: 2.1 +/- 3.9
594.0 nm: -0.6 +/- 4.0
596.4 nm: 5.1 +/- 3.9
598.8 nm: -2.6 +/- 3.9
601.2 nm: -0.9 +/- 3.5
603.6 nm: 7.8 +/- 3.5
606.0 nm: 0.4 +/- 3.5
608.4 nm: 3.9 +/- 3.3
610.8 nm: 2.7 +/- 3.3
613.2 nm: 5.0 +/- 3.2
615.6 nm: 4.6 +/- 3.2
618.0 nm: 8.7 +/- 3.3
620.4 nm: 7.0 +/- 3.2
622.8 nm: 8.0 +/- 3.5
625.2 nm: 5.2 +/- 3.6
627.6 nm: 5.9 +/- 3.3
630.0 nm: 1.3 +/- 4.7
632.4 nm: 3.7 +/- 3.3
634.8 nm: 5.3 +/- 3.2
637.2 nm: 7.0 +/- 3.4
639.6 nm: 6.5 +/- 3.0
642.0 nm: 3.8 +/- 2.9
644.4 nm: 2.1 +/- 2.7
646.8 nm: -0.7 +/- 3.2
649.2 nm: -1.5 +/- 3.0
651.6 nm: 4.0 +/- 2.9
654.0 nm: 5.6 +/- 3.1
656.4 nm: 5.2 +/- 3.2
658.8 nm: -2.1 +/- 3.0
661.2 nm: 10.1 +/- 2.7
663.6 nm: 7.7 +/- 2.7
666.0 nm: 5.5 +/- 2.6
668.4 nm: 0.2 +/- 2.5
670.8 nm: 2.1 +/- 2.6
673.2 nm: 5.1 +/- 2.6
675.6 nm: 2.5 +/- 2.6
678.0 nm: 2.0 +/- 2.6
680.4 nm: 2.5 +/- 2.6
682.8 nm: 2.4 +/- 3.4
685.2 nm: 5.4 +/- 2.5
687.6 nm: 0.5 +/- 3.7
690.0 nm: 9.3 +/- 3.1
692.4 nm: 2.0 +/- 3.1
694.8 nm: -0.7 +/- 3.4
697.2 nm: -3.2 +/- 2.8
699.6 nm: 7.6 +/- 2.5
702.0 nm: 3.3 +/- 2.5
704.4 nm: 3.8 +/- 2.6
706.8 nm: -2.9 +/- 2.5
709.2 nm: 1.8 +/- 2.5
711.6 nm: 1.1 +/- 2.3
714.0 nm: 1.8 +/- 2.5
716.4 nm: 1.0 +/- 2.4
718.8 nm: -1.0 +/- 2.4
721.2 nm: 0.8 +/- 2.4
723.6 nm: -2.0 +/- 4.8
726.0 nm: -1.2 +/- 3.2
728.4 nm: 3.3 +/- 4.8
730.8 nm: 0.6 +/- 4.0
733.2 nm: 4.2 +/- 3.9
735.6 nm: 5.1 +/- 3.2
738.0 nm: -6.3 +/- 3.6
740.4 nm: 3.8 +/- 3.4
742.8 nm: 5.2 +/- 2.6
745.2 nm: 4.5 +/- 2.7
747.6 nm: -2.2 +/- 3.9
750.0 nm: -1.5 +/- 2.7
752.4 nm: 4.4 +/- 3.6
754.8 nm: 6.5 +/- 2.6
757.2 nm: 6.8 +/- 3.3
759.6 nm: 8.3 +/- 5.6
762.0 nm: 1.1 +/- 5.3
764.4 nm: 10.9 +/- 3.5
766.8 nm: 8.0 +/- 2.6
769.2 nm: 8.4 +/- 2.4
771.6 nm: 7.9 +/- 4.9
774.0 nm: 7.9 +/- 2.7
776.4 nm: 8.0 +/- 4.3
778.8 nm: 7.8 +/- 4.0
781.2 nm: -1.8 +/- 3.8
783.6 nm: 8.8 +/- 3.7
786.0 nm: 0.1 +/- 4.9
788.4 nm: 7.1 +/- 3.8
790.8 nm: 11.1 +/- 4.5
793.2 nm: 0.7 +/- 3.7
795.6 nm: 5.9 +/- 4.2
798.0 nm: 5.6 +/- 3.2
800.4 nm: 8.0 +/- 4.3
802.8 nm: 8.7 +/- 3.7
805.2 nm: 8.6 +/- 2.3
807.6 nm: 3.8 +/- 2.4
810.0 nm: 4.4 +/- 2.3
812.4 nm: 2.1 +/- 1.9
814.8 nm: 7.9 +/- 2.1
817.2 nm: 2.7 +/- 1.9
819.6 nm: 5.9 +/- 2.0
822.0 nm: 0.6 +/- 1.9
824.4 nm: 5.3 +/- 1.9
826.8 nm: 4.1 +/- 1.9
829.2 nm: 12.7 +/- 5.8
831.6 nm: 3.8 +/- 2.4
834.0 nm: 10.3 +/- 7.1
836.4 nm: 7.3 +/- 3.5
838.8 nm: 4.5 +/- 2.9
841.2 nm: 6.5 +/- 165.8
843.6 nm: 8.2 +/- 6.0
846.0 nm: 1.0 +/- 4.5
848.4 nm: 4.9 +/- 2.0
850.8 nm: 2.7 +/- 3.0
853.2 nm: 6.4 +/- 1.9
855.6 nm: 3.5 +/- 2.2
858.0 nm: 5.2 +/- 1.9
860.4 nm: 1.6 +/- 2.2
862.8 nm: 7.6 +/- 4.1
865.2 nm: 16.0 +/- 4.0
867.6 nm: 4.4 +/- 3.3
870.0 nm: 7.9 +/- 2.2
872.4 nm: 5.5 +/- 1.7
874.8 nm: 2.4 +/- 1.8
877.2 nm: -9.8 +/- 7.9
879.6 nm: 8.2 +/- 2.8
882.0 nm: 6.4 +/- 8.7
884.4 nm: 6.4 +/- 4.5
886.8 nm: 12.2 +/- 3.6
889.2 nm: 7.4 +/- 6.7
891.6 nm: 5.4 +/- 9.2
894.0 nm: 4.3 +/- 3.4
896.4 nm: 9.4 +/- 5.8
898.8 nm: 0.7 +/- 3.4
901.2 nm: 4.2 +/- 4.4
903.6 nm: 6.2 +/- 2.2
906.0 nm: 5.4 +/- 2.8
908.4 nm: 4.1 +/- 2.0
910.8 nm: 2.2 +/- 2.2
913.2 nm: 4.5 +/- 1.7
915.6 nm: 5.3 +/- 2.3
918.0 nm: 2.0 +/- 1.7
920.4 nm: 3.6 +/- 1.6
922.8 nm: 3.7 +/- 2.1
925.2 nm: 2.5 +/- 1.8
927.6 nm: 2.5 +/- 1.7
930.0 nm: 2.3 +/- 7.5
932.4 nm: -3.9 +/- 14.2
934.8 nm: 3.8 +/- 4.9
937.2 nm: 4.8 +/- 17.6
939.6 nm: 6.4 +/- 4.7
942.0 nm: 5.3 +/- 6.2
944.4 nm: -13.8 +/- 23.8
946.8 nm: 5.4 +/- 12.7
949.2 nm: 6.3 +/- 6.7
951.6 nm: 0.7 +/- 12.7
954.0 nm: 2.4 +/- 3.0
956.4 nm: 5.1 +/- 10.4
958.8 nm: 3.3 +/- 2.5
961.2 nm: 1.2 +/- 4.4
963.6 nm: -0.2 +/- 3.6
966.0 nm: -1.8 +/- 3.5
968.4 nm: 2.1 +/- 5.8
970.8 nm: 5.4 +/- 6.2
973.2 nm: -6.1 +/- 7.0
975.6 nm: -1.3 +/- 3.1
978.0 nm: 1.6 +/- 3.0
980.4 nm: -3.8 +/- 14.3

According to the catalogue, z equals 0.97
